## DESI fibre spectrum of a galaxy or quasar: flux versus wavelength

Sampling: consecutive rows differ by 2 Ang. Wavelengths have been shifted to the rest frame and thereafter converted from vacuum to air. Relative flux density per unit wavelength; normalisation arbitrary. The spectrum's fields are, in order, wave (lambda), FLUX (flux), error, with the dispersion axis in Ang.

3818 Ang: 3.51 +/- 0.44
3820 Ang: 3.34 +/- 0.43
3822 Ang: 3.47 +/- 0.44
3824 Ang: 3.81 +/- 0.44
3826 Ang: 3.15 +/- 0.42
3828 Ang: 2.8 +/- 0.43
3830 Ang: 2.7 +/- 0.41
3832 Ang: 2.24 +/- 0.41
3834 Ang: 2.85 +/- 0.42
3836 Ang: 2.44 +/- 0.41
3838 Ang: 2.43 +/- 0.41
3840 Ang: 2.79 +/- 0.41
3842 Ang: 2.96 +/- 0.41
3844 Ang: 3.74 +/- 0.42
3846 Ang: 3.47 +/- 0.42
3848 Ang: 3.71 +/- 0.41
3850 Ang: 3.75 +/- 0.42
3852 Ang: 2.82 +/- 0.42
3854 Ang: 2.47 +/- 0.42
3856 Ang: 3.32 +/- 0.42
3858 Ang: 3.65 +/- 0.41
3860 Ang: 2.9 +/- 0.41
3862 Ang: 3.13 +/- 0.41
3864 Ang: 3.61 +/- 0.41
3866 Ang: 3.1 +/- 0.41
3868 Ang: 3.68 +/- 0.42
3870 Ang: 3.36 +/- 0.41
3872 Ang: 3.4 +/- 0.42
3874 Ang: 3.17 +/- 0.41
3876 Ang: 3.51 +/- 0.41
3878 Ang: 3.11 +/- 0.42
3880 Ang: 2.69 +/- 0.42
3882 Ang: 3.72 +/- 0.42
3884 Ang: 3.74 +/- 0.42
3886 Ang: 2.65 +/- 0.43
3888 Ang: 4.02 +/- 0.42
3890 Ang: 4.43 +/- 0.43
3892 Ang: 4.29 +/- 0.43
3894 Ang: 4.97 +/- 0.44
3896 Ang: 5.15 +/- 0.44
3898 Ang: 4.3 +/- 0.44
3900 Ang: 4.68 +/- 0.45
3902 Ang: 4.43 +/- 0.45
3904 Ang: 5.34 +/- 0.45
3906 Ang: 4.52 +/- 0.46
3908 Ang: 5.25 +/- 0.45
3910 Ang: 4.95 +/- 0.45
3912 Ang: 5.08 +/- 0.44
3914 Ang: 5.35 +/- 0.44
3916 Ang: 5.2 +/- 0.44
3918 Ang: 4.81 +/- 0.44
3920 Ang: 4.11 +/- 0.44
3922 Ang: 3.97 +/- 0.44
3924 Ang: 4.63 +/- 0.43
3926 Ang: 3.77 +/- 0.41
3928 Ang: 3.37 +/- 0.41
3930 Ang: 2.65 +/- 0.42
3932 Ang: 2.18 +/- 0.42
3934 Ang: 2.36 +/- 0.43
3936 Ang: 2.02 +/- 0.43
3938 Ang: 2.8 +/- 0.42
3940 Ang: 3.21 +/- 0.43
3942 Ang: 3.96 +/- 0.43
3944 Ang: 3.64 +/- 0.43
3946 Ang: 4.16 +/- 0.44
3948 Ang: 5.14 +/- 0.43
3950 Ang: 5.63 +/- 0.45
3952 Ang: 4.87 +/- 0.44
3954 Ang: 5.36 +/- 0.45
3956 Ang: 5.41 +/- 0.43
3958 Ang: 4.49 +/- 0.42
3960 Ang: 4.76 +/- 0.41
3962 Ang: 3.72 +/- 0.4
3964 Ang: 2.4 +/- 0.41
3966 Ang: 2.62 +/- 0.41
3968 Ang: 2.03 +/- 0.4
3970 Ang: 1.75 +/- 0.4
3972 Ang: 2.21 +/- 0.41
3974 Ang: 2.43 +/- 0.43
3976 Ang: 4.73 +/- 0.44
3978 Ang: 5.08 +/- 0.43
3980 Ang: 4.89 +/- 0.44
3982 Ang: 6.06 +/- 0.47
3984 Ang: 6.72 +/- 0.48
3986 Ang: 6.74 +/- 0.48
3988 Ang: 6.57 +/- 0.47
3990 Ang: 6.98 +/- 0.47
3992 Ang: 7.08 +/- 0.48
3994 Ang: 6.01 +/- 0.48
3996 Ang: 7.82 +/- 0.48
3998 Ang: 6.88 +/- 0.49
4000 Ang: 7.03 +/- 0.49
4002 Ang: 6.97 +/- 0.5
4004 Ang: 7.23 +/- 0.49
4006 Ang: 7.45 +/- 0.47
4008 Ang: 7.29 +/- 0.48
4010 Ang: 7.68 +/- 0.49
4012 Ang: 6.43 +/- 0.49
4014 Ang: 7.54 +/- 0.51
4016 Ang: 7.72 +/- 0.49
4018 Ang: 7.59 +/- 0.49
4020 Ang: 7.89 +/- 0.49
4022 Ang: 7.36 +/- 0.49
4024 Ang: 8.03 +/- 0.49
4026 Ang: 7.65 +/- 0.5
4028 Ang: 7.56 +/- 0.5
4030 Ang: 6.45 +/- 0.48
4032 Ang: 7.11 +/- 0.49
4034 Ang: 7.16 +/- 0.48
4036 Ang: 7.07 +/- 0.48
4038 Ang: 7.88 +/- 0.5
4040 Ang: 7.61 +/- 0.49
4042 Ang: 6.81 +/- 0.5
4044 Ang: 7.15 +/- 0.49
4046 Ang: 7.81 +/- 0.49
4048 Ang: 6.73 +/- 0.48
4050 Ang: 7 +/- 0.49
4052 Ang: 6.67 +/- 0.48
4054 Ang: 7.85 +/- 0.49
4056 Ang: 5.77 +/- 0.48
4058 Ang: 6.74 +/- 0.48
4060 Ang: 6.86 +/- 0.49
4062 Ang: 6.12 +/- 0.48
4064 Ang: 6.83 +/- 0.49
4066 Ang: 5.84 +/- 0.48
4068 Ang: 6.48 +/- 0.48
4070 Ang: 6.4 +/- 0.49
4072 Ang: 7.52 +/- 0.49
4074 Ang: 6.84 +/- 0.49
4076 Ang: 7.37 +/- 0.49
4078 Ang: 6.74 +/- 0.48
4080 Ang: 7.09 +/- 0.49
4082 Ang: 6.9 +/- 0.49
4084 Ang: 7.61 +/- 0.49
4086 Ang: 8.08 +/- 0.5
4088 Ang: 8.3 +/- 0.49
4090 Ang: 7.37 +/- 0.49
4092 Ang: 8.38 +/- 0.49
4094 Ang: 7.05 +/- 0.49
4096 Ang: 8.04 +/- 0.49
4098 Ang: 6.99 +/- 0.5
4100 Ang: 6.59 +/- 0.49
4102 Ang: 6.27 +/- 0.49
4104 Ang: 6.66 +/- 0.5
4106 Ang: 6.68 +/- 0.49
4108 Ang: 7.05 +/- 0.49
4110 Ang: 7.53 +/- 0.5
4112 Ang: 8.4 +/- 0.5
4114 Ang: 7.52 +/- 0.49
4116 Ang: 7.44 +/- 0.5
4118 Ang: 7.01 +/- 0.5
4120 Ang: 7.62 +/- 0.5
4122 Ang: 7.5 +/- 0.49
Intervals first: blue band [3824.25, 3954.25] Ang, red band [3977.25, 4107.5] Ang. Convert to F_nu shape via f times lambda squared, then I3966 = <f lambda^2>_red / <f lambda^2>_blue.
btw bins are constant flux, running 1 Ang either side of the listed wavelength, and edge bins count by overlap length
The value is 2.05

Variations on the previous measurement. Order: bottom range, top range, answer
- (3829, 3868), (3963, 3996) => 1.65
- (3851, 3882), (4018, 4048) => 2.50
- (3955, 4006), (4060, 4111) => 1.43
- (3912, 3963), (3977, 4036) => 1.78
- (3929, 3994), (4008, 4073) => 1.74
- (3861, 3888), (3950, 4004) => 1.62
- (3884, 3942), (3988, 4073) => 1.84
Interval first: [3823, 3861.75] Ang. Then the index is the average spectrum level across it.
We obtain 3.05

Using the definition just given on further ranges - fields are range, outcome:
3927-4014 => 4.89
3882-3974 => 3.99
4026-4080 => 6.95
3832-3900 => 3.43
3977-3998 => 6.42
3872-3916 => 4.26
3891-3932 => 4.48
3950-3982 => 3.91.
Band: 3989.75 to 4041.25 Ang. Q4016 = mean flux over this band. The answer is 7.29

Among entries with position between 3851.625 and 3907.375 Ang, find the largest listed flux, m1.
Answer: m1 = 5.34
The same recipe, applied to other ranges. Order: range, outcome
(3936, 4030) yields 8.03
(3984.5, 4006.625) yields 7.82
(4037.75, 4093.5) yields 8.38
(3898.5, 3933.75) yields 5.35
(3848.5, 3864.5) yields 3.75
